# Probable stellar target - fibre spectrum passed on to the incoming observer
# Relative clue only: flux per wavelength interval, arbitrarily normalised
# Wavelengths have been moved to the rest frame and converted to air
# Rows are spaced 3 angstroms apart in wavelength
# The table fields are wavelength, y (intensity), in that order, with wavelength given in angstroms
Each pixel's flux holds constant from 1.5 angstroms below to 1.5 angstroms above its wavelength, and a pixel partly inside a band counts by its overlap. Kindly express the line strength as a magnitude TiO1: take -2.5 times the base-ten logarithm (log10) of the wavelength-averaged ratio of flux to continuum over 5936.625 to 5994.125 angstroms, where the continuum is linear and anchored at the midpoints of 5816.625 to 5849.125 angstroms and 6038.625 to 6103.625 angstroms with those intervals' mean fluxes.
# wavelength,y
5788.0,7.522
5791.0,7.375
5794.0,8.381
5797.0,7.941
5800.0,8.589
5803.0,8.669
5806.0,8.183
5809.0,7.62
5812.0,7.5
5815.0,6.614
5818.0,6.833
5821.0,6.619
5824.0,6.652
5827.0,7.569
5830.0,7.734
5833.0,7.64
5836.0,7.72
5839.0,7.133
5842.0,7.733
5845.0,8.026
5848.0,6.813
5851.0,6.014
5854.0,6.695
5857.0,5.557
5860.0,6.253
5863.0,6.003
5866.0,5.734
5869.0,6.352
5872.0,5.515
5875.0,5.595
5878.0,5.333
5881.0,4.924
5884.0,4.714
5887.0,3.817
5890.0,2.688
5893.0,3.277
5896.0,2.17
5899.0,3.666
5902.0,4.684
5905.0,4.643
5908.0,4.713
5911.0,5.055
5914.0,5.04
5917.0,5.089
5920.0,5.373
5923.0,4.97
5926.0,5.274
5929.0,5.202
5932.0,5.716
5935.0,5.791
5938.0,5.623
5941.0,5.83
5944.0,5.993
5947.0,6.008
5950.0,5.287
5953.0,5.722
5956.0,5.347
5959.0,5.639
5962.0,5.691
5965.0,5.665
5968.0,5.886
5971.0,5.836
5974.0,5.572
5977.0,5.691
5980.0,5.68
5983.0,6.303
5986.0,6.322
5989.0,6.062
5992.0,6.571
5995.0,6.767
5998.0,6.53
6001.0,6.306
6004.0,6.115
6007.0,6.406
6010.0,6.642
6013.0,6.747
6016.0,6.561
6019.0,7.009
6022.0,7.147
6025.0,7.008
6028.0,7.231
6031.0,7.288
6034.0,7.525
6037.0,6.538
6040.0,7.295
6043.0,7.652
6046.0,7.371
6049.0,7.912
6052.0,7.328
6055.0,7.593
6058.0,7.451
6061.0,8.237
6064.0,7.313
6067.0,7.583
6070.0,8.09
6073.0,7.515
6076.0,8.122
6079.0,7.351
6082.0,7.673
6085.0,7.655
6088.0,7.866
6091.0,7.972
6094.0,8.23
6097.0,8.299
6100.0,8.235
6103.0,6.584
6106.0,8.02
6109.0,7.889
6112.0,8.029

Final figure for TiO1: 0.28 mag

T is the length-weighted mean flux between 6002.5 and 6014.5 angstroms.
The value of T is 6.48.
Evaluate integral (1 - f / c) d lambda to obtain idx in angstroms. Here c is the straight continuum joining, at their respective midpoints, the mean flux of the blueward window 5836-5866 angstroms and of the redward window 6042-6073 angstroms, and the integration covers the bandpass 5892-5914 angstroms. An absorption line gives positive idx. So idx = 9.0 angstroms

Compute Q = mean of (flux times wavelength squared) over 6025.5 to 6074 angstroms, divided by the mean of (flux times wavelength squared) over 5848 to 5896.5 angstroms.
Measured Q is 1.5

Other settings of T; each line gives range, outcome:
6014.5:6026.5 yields 6.93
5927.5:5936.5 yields 5.57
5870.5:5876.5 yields 5.55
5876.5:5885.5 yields 4.99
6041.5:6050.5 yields 7.65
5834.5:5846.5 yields 7.65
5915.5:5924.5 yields 5.14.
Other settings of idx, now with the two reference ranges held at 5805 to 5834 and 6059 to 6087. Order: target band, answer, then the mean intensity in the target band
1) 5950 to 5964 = 3.6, 5.57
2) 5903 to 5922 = 6.3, 4.98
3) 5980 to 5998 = 2.9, 6.36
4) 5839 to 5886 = 8.0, 6.09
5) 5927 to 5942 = 3.7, 5.61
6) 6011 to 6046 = 2.5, 7.1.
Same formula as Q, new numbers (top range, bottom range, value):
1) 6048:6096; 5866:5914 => 1.82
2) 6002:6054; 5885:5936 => 1.62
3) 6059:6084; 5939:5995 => 1.36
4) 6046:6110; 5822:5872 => 1.23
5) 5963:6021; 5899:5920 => 1.33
